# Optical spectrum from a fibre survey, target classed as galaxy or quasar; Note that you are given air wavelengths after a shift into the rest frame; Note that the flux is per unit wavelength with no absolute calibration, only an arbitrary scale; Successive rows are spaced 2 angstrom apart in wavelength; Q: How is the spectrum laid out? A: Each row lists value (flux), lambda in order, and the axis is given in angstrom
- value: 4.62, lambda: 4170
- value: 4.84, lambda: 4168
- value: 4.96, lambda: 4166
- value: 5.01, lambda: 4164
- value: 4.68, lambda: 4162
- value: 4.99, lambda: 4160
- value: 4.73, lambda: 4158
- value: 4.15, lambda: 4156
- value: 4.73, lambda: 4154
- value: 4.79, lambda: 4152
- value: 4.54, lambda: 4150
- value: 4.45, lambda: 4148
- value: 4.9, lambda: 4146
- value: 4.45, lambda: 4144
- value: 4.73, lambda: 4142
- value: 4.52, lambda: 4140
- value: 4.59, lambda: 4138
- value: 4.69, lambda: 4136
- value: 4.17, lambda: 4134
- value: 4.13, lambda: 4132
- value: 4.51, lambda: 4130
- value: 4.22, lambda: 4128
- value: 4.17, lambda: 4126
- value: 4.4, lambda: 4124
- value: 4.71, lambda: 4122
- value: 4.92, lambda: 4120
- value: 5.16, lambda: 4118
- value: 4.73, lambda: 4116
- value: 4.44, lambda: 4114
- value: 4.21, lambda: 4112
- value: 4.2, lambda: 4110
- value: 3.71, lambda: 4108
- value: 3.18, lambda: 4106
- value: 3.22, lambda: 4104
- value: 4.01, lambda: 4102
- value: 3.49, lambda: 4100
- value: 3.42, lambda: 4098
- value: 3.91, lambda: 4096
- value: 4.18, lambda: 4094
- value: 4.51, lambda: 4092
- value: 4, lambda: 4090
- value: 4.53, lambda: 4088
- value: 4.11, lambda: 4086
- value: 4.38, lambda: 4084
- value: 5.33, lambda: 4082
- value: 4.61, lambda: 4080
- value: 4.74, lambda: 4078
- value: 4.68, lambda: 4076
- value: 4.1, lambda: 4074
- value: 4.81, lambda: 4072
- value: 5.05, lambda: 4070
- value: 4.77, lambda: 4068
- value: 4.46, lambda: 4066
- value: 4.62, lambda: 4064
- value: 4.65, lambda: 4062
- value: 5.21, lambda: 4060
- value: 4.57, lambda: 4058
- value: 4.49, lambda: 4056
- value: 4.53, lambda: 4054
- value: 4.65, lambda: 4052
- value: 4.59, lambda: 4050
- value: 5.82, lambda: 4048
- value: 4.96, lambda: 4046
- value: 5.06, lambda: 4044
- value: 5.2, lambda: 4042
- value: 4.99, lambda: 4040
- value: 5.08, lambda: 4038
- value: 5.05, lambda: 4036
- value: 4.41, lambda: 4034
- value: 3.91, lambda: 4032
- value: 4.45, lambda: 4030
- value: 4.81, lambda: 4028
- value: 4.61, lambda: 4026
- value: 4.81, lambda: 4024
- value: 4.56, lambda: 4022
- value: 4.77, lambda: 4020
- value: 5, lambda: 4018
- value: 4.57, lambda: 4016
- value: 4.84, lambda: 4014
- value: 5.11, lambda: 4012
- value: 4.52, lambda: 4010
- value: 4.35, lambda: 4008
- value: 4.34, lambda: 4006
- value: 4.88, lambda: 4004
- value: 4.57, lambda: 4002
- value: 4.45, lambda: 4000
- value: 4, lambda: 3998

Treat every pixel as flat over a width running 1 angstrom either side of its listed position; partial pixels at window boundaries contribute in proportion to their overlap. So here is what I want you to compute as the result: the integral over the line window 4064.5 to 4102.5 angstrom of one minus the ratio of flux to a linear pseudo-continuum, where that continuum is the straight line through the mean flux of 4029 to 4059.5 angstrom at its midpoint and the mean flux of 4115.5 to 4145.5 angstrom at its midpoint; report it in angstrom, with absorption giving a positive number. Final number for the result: 2.43 angstrom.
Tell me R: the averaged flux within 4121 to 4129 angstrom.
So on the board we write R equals 4.38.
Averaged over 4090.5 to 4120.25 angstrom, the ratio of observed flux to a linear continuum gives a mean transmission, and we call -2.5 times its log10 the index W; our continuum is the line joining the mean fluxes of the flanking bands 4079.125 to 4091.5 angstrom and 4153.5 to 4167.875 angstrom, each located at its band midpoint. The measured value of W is 0.13 mag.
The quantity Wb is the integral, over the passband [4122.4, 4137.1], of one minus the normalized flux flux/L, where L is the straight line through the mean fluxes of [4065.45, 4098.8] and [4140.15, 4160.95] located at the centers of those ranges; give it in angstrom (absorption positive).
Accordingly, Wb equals 0.8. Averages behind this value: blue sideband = 4.45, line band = 4.34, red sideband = 4.64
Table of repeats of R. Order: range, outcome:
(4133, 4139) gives 4.48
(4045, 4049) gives 5.39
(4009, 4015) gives 4.82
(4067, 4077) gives 4.68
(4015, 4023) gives 4.72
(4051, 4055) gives 4.59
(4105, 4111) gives 3.7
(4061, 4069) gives 4.62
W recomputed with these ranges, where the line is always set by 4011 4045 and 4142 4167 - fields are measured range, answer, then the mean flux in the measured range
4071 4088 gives 0.04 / 4.59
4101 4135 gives 0.12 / 4.24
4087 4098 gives 0.14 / 4.15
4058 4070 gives 0.00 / 4.75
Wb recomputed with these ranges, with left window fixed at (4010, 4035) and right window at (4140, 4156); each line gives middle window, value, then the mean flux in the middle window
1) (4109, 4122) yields 0.0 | 4.62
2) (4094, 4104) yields 2.0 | 3.71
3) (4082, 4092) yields 0.5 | 4.39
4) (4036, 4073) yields -1.8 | 4.87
